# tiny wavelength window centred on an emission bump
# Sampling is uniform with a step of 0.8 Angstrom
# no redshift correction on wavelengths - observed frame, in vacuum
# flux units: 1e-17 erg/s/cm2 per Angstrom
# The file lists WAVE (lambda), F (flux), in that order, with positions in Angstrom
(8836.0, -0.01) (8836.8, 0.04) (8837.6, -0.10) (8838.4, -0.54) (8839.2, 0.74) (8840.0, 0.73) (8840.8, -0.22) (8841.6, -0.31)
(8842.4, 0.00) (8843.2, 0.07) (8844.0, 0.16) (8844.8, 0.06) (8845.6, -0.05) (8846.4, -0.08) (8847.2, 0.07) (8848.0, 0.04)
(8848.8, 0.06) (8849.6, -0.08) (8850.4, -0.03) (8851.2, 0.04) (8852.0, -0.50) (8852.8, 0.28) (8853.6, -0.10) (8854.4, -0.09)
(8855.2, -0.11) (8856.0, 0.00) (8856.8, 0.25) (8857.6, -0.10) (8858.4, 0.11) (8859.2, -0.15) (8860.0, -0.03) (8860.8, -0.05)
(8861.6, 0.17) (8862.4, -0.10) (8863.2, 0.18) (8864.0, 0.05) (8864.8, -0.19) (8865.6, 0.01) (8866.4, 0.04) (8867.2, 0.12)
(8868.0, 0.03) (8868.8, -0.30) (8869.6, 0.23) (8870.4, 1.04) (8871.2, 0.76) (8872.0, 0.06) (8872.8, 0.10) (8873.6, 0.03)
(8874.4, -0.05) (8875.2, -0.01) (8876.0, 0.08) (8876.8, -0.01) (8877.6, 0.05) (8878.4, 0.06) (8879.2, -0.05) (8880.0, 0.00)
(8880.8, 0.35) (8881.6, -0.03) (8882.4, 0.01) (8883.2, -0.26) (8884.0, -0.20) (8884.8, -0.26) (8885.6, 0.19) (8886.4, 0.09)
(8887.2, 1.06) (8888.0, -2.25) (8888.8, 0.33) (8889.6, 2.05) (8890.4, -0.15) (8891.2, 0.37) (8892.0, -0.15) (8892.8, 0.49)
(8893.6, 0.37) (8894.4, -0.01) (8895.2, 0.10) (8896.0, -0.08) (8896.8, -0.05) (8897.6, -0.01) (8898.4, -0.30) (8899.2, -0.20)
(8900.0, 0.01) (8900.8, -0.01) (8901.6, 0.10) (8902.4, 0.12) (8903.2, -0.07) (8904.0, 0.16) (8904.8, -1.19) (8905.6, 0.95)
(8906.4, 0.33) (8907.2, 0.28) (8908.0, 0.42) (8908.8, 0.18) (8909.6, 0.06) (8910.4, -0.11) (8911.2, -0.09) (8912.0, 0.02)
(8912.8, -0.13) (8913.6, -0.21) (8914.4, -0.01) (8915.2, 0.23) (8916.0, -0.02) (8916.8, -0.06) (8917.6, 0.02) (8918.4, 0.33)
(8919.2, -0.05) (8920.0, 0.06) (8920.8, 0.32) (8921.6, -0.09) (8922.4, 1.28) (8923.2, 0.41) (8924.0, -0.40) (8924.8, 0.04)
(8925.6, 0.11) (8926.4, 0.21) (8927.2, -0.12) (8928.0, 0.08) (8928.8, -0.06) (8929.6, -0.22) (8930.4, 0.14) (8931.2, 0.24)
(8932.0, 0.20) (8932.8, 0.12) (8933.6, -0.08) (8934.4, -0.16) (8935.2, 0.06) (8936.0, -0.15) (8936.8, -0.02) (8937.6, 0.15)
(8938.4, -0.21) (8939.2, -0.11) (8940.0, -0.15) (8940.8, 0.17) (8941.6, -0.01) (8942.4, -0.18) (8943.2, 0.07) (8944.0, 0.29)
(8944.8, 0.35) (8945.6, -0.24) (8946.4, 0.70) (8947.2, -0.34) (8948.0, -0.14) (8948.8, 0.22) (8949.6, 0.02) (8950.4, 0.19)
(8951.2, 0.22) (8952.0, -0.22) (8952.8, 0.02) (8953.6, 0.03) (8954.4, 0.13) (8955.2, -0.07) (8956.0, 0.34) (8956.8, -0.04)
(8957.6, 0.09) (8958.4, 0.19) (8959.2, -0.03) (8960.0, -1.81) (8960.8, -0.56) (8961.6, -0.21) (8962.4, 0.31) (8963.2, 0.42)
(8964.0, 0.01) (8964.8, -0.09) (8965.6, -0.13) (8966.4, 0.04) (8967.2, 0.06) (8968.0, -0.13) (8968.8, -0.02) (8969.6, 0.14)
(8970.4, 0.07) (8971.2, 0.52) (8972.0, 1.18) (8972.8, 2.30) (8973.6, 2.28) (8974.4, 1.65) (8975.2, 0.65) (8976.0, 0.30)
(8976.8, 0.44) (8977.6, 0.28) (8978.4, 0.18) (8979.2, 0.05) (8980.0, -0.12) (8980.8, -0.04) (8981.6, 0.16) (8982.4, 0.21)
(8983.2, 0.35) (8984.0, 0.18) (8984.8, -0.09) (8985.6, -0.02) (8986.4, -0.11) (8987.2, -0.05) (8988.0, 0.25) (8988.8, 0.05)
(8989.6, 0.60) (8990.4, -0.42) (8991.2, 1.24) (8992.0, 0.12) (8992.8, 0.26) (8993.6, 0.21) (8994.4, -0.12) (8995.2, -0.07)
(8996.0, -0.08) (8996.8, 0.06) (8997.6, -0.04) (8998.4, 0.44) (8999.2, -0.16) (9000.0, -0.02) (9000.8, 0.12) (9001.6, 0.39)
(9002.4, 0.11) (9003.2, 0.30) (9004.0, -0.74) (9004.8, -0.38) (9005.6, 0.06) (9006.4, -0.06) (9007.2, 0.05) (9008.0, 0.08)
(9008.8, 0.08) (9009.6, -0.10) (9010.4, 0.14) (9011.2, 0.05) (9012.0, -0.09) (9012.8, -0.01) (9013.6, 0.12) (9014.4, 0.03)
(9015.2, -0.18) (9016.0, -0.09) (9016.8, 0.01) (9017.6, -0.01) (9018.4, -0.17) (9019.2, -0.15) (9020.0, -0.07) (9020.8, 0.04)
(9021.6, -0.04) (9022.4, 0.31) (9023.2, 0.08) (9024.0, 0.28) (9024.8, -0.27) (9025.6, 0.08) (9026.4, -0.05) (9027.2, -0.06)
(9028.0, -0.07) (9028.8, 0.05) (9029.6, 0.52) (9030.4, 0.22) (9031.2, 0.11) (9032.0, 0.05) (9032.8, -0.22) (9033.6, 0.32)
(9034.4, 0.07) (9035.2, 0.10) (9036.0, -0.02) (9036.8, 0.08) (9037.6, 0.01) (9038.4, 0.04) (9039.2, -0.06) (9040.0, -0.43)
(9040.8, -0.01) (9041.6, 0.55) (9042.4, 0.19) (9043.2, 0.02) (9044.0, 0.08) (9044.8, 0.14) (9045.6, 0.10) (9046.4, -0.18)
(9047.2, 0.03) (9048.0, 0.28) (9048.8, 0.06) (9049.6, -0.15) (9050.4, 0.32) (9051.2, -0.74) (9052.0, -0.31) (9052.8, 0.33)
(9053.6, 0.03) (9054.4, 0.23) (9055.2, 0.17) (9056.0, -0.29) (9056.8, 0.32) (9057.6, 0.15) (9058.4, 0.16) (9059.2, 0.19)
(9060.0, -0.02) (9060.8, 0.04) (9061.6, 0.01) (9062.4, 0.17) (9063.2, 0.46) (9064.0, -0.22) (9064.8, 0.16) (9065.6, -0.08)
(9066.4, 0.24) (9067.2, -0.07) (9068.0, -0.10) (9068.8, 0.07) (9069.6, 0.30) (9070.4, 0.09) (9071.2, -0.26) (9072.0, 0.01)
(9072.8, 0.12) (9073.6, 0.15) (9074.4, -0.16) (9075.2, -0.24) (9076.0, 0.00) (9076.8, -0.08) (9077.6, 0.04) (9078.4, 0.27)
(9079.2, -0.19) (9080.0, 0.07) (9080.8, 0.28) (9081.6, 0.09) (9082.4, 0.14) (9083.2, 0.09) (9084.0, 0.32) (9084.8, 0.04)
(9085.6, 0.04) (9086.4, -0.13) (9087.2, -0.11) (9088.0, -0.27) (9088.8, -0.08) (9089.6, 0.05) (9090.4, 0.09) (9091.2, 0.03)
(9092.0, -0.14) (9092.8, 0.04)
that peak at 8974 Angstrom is Hbeta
